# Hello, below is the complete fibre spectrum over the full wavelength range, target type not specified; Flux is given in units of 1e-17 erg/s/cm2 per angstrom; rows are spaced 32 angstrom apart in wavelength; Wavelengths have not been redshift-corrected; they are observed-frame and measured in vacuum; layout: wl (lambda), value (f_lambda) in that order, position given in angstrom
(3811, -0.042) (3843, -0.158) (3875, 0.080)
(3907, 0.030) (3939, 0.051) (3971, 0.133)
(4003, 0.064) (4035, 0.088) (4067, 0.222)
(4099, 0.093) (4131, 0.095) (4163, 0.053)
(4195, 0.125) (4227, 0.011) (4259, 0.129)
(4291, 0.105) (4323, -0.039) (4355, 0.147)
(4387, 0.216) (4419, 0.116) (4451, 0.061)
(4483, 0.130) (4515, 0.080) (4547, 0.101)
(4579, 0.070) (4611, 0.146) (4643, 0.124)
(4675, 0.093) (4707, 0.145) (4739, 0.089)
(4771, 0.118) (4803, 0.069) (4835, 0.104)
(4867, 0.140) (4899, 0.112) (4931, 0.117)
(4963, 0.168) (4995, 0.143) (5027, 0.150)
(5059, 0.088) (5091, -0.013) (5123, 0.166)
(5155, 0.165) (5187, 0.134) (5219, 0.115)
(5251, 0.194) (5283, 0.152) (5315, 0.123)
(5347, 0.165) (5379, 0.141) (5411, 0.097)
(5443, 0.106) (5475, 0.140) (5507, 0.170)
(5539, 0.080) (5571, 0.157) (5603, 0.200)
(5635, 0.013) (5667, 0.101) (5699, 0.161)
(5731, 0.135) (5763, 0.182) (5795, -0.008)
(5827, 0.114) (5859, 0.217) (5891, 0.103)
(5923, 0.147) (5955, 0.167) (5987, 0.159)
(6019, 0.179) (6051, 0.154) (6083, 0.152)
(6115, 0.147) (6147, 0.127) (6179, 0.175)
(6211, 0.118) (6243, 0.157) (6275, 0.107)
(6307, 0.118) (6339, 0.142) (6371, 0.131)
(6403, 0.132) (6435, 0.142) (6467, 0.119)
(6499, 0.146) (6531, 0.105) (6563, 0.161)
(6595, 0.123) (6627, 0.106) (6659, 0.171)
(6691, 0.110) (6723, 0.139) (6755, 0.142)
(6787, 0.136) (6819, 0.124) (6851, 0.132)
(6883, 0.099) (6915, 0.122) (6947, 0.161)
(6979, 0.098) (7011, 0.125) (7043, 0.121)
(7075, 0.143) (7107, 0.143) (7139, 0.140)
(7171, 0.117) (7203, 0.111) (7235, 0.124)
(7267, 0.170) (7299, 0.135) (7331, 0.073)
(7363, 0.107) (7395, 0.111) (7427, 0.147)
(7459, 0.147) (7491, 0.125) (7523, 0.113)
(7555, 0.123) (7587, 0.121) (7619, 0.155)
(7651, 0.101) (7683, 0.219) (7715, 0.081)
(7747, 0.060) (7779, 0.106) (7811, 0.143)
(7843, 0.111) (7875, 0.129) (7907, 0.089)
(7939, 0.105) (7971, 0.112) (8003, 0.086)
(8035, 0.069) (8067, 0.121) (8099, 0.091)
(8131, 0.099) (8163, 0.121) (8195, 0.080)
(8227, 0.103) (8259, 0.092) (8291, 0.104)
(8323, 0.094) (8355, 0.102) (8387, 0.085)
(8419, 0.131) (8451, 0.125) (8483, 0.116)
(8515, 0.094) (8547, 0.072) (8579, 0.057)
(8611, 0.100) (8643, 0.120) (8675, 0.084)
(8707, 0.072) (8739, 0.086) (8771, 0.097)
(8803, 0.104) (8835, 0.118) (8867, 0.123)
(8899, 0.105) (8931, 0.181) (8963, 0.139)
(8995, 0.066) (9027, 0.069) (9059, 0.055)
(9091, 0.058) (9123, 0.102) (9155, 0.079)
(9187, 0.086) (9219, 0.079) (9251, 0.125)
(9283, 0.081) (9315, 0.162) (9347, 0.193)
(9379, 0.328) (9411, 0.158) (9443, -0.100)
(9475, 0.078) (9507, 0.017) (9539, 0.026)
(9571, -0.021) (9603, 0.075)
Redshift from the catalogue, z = 0.171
